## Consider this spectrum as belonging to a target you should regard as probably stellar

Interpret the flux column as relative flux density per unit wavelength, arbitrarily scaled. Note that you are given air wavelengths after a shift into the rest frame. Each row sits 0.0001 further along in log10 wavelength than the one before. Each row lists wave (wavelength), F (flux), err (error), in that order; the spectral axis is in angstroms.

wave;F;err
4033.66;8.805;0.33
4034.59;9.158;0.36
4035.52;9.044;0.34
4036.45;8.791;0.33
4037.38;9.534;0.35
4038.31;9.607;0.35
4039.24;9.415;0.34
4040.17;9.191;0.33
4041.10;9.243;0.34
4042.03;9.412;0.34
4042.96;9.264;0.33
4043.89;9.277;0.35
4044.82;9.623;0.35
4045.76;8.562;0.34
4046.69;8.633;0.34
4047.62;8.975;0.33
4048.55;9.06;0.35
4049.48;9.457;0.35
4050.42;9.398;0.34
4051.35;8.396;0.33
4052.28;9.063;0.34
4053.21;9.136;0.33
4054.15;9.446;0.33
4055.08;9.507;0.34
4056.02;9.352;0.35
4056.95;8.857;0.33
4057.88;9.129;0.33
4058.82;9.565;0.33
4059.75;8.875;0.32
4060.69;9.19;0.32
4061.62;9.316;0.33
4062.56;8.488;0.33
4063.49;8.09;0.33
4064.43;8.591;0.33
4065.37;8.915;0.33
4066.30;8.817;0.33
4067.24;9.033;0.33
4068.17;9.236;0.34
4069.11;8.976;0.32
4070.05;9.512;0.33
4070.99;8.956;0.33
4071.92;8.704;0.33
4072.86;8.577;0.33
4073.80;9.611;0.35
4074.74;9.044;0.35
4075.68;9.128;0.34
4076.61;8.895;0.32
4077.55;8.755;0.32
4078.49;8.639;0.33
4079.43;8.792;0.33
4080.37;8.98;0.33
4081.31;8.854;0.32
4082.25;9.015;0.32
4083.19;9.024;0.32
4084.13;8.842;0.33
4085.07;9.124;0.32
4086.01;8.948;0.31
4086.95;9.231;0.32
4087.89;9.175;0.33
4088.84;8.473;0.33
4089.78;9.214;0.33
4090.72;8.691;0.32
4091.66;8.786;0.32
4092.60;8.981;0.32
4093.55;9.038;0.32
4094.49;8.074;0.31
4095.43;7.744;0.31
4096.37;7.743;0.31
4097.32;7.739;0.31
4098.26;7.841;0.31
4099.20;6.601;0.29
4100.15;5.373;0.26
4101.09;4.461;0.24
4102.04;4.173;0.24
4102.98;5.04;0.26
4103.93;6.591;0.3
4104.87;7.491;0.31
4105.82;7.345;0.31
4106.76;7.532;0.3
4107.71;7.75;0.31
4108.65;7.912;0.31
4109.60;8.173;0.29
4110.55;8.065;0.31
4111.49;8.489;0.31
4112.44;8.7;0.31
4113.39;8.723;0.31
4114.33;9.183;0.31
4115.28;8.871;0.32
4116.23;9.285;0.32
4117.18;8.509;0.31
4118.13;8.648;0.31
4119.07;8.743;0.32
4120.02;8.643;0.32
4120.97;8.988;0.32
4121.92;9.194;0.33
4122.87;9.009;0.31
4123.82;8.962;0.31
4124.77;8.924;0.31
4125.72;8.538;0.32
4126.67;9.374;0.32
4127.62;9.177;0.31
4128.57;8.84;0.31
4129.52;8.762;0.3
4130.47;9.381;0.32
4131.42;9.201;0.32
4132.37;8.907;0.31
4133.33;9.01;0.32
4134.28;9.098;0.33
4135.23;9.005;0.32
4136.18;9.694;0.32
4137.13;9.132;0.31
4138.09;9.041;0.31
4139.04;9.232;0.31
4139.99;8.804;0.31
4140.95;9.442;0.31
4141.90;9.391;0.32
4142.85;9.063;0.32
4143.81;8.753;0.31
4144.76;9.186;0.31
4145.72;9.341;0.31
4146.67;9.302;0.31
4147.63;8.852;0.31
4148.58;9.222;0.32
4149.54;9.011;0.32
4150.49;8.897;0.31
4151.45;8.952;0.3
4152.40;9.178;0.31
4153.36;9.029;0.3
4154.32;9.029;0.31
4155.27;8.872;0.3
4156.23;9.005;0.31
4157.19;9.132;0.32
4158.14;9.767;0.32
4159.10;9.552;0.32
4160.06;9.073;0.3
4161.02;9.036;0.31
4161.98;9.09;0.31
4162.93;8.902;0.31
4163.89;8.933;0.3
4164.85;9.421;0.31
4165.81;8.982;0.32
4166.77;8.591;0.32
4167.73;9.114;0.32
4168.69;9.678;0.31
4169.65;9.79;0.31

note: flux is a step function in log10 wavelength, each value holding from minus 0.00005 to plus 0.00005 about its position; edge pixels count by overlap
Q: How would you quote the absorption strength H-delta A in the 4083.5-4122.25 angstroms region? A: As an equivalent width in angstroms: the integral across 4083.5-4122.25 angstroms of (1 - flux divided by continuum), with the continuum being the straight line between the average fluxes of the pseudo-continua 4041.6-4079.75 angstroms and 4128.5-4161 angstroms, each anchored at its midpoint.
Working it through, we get 4.4 angstroms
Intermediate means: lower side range 9.03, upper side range 9.12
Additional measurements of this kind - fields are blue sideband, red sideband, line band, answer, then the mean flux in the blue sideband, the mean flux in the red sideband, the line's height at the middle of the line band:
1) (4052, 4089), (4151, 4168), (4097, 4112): 3.5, 9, 9.09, 9.03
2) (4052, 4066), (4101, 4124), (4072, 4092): -0.8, 9.03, 7.98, 8.58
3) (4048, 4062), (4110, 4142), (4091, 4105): 3.1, 9.18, 8.96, 9.05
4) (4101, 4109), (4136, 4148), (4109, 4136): -3.9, 6.55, 9.16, 7.79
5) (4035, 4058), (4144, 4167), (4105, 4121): 1.3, 9.18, 9.1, 9.13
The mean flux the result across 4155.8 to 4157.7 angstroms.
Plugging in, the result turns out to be 9.11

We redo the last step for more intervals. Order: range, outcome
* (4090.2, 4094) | 8.87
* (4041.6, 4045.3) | 9.38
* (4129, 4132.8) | 9.07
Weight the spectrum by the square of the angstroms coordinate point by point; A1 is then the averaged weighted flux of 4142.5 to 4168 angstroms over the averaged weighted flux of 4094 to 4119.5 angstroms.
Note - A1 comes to 1.22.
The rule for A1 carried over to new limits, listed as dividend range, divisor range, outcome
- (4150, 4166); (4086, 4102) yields 1.19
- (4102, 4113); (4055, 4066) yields 0.85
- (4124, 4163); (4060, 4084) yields 1.06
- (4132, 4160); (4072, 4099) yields 1.08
